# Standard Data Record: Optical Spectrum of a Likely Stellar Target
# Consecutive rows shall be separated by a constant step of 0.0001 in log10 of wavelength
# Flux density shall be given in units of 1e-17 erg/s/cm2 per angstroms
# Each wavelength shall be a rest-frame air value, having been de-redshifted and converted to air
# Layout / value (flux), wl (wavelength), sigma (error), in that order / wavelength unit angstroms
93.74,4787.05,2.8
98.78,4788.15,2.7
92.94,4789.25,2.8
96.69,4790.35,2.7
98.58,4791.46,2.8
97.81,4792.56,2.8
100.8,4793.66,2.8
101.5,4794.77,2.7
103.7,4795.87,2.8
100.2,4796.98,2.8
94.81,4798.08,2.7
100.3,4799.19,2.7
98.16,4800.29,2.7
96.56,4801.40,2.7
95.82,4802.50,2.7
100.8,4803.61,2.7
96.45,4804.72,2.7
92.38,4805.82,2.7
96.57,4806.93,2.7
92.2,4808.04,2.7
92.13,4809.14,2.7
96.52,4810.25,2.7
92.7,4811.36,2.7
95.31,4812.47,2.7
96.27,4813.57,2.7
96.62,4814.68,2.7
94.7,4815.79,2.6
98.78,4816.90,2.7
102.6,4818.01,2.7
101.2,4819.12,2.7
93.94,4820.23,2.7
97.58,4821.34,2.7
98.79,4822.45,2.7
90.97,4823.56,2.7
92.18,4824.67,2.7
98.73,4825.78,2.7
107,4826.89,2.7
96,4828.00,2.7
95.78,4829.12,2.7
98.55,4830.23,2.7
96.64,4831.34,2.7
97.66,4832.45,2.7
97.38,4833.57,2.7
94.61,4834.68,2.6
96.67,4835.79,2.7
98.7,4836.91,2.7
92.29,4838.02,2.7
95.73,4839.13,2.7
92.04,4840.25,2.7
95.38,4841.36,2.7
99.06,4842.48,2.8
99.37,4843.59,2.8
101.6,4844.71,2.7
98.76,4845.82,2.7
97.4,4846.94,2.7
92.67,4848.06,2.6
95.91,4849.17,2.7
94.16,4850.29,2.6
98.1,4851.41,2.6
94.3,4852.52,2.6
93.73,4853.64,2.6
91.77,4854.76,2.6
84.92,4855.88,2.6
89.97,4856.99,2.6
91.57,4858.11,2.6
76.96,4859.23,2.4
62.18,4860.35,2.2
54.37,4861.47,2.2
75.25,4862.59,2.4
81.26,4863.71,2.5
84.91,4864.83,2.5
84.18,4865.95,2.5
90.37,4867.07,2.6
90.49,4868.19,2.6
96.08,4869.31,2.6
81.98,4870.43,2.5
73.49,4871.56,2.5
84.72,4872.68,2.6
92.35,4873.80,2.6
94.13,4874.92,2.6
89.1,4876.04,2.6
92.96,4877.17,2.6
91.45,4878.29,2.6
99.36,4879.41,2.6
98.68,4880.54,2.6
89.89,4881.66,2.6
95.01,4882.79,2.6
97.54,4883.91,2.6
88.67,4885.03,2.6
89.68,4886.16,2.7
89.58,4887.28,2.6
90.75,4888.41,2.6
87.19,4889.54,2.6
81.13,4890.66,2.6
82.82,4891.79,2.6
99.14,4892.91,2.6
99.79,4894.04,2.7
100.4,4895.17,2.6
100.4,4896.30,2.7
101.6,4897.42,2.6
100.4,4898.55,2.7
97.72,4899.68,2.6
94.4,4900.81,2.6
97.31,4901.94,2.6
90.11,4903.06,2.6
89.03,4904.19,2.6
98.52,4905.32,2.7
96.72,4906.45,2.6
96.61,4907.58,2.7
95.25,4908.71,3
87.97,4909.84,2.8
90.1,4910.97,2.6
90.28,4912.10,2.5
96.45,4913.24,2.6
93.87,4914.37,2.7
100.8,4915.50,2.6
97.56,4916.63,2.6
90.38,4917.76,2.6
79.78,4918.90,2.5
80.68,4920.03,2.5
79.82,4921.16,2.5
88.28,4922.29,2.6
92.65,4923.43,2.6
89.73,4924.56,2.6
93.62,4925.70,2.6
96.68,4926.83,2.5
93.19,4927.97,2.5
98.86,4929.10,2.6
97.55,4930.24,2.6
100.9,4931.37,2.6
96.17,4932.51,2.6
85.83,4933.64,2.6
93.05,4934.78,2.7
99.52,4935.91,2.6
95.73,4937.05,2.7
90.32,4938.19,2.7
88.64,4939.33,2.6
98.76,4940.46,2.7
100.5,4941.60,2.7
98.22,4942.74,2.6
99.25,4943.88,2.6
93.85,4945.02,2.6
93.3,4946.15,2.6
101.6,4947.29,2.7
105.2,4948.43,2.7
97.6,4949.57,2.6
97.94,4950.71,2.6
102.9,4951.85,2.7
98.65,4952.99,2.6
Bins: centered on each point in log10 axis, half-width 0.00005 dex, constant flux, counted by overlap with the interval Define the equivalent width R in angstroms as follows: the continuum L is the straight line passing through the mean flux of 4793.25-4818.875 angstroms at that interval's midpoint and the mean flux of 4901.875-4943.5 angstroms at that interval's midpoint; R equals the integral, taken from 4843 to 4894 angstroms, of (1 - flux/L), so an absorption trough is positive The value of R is 3.1 angstroms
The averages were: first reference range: 97.2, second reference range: 93.2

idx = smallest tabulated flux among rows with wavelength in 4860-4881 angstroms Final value 54.37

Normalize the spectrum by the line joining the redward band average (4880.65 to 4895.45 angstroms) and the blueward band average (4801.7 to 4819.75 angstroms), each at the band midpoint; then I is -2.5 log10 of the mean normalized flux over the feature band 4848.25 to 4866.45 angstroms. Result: 0.11 mag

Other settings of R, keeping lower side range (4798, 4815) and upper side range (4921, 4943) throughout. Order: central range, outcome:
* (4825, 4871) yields 1.8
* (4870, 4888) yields 0.8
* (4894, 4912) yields -0.2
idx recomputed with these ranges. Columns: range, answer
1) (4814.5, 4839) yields 90.97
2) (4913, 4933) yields 79.78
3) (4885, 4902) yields 81.13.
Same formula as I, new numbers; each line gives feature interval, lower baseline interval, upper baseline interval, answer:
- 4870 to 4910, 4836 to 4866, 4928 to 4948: 0.00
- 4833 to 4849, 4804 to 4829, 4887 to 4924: -0.01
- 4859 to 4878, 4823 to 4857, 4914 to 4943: 0.15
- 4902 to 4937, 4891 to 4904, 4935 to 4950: 0.04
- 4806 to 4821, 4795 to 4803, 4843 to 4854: 0.02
